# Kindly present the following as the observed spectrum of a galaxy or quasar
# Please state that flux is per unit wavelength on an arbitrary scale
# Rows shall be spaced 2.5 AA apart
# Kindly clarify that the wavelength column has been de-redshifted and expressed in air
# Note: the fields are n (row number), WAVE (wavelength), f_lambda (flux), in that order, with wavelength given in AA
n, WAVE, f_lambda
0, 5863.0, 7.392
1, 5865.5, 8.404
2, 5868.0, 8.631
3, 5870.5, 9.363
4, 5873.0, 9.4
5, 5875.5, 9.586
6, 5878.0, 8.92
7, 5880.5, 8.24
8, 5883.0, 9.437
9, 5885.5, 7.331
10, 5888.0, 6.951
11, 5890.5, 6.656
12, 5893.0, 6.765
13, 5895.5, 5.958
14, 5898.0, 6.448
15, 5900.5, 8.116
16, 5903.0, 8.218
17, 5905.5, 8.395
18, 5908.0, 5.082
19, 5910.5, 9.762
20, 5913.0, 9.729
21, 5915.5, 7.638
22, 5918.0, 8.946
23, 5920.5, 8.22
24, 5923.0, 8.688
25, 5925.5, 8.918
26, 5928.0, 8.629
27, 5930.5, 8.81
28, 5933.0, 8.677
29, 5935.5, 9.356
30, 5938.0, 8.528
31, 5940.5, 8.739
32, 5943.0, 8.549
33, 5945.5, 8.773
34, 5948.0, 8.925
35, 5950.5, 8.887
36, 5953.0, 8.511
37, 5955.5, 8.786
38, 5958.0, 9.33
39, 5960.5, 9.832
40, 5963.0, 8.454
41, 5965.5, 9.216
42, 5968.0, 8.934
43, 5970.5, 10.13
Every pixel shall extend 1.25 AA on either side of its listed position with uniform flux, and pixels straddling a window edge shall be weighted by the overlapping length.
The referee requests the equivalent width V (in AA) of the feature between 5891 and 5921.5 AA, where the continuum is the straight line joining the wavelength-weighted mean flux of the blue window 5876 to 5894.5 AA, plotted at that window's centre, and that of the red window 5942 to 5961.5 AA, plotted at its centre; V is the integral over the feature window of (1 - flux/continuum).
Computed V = 1.6 AA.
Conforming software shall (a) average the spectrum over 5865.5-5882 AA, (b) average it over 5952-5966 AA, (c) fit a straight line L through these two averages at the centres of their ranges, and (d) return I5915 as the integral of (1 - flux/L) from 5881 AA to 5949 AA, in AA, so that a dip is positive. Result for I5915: 6.4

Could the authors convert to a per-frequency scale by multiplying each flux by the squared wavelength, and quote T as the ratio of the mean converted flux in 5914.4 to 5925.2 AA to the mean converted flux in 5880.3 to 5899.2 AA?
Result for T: 1.19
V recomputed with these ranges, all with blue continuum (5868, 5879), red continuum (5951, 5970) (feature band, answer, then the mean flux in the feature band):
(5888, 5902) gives 3.6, 6.83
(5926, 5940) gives 0.5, 8.8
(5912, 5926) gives 0.7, 8.66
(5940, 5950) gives 0.4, 8.76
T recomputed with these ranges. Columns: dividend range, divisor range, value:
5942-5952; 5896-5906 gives 1.17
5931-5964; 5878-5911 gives 1.21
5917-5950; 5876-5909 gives 1.18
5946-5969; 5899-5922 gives 1.11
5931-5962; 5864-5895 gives 1.11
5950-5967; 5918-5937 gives 1.04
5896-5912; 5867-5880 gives 0.84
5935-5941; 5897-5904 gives 1.17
